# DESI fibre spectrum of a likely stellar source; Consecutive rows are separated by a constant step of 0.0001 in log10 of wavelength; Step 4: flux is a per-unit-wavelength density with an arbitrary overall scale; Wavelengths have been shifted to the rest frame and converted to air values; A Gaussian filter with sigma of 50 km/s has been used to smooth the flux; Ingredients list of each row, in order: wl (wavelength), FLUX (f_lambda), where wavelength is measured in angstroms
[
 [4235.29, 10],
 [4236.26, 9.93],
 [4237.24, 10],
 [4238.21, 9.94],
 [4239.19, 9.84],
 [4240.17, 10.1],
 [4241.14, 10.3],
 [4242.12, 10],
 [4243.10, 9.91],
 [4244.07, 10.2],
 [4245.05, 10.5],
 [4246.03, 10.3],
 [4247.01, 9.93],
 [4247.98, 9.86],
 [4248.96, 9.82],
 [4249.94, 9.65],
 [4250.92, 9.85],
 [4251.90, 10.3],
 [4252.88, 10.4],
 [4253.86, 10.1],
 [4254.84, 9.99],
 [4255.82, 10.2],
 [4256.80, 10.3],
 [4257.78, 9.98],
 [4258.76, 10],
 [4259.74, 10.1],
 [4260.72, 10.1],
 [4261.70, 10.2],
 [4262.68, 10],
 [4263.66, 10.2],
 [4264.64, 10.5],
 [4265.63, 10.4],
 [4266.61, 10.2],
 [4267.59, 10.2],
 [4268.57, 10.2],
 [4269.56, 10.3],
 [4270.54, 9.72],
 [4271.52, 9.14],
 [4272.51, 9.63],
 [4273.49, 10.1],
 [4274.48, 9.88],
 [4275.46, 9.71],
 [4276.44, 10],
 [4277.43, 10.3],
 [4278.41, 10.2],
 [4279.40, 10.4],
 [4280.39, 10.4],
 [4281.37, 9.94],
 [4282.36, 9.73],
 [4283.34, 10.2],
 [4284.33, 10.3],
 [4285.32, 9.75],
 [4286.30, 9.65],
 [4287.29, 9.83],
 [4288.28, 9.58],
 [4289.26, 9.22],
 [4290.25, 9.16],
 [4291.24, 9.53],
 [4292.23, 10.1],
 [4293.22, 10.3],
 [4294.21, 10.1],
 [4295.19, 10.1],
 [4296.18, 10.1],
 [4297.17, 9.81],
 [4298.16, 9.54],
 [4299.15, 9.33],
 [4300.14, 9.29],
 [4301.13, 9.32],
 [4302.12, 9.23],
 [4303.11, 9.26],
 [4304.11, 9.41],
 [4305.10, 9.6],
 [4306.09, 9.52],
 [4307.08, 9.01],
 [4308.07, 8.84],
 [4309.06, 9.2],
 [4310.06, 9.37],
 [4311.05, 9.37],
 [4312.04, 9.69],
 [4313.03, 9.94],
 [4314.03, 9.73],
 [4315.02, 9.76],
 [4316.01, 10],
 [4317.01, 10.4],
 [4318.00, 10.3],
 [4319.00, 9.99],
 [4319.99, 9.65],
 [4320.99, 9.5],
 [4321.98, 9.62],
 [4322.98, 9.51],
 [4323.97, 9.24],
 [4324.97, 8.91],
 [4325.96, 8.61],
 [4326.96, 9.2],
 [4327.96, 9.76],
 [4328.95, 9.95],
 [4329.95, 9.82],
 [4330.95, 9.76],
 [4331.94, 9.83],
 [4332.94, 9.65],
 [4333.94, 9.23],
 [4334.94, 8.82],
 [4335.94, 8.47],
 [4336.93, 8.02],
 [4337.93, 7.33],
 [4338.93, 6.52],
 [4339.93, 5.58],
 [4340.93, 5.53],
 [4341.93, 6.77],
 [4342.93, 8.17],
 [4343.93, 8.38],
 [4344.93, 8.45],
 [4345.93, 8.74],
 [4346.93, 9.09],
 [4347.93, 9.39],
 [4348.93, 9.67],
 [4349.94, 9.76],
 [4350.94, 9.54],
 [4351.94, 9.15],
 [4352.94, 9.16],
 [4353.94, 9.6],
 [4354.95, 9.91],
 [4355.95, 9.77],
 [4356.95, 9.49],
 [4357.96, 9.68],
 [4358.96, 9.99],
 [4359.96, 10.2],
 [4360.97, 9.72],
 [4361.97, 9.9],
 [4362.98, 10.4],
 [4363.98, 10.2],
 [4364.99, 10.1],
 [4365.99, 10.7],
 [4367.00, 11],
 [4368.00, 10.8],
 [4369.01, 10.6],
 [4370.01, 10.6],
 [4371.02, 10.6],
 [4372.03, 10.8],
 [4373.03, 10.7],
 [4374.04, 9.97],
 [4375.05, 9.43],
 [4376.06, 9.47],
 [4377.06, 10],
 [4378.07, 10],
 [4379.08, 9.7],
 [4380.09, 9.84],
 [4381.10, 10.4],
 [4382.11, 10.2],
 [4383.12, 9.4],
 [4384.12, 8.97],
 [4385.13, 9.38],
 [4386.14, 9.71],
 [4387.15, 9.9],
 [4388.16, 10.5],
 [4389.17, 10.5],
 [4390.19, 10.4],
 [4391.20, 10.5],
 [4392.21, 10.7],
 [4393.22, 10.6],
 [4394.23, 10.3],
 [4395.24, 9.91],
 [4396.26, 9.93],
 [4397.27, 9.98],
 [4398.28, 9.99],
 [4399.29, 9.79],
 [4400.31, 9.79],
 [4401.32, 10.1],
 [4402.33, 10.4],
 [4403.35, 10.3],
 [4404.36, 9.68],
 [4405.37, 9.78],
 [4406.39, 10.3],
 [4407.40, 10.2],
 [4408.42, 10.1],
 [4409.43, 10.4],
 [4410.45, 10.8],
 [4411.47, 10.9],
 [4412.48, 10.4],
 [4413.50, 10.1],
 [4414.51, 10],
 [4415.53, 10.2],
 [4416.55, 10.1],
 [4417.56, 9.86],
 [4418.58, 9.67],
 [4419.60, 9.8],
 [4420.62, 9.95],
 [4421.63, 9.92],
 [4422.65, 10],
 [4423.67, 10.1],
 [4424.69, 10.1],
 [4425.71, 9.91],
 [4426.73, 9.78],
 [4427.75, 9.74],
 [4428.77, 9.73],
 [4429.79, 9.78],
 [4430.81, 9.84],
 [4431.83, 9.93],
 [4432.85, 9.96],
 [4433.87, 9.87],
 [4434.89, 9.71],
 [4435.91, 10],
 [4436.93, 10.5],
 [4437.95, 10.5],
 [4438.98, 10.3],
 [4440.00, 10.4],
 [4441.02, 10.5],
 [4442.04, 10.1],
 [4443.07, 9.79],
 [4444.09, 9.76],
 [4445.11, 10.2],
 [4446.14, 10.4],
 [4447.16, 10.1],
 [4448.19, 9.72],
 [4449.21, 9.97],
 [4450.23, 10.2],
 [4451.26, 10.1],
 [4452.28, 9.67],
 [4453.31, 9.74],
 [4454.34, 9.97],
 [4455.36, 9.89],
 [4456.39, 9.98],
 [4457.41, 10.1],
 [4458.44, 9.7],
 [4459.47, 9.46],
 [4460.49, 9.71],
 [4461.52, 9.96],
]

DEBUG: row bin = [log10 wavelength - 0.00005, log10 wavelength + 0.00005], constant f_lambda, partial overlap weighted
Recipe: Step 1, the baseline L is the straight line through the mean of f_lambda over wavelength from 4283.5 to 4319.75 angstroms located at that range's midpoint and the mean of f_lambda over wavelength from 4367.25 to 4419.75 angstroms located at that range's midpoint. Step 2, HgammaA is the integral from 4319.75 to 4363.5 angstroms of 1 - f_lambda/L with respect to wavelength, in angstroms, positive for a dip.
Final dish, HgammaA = 3.7 angstroms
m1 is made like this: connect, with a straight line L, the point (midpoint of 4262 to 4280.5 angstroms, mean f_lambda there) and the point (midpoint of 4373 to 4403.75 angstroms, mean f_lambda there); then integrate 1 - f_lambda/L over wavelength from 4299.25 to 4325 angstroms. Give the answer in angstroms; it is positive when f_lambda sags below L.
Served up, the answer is 1.32 angstroms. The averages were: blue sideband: 10.1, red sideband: 10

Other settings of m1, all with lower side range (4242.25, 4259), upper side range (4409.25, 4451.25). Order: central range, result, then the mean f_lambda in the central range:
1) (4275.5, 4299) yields 0.38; 9.91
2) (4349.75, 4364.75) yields 0.45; 9.77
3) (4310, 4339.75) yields 2.31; 9.29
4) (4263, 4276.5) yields 0.08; 10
